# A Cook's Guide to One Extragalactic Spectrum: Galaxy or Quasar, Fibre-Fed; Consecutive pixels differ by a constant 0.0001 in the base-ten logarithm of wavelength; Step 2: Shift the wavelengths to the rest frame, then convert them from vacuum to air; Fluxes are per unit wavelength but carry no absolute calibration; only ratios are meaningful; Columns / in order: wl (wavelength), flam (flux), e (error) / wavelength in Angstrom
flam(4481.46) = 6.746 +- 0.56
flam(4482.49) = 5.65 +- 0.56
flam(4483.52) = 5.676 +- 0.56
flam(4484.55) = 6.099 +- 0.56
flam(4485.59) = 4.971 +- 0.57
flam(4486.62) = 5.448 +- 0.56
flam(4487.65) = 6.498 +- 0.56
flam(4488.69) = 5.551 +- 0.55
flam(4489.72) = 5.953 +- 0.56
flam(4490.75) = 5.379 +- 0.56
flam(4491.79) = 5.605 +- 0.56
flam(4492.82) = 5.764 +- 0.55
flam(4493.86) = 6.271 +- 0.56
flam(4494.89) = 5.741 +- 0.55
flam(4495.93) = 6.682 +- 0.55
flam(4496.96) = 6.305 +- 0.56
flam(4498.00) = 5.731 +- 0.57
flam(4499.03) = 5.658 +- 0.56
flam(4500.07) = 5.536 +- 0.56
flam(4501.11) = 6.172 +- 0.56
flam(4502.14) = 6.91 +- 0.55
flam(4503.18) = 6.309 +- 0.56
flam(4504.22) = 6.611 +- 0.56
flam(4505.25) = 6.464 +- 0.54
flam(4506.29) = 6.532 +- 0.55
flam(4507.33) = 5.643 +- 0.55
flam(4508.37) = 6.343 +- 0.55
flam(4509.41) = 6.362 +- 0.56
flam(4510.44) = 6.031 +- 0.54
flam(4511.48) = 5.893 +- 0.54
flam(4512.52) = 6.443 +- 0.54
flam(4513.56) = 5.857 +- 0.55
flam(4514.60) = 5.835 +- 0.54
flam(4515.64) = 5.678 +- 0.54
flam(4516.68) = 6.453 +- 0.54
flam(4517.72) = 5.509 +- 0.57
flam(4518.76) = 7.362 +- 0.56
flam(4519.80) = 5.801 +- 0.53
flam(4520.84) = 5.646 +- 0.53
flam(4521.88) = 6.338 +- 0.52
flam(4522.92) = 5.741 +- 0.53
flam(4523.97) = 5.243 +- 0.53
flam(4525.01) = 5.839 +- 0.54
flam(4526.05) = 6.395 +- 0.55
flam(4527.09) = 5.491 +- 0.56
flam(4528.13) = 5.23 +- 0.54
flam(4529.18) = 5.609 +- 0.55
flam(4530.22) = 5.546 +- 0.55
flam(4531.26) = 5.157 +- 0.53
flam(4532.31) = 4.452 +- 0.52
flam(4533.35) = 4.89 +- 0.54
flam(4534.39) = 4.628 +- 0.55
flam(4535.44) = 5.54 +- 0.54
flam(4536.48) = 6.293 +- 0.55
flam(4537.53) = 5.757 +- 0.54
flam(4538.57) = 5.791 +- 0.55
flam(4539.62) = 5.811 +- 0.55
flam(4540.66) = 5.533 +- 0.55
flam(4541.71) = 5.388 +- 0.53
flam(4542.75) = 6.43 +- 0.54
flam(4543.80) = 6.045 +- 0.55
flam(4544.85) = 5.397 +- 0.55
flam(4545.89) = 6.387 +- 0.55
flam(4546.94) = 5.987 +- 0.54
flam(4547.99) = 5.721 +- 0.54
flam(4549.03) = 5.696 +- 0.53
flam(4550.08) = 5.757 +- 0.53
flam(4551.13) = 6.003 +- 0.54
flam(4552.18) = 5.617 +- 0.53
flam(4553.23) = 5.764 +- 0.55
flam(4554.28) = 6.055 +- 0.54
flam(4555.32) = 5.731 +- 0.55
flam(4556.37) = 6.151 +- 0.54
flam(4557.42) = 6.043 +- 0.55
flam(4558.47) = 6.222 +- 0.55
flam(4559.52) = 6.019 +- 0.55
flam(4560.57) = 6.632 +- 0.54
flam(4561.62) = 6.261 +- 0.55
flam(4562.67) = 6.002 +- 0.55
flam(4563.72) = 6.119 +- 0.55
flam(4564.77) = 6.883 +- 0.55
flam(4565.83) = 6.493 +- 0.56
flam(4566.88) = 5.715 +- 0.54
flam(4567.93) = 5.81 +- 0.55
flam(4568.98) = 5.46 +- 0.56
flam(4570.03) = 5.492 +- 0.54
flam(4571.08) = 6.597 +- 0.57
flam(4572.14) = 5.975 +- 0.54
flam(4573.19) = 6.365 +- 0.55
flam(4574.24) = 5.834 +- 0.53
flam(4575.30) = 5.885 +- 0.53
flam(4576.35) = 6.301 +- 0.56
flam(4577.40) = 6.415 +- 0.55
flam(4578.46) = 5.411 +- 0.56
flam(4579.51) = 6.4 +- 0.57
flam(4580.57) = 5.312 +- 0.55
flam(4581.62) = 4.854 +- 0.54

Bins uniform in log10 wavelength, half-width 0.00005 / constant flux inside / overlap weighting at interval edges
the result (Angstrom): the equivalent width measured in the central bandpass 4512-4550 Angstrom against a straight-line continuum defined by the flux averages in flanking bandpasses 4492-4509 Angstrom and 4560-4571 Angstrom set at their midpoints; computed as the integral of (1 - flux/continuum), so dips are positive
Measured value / 2.40 Angstrom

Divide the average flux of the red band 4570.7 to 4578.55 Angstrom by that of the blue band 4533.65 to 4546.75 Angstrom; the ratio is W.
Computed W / 1.1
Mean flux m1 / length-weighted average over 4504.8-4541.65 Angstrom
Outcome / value 5.8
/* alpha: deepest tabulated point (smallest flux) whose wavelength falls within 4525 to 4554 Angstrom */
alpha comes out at 4.452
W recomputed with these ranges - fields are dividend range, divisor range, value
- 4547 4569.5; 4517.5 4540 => 1.07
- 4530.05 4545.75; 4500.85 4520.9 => 0.89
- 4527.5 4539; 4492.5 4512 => 0.87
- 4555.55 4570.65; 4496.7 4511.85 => 0.99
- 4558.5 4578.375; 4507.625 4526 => 1.01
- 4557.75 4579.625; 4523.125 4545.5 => 1.10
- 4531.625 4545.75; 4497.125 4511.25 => 0.90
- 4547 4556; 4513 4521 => 0.96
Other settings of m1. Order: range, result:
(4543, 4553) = 5.85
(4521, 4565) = 5.79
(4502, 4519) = 6.21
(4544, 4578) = 6.02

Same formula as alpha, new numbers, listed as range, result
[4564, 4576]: 5.46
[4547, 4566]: 5.617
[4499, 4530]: 5.23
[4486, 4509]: 5.379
